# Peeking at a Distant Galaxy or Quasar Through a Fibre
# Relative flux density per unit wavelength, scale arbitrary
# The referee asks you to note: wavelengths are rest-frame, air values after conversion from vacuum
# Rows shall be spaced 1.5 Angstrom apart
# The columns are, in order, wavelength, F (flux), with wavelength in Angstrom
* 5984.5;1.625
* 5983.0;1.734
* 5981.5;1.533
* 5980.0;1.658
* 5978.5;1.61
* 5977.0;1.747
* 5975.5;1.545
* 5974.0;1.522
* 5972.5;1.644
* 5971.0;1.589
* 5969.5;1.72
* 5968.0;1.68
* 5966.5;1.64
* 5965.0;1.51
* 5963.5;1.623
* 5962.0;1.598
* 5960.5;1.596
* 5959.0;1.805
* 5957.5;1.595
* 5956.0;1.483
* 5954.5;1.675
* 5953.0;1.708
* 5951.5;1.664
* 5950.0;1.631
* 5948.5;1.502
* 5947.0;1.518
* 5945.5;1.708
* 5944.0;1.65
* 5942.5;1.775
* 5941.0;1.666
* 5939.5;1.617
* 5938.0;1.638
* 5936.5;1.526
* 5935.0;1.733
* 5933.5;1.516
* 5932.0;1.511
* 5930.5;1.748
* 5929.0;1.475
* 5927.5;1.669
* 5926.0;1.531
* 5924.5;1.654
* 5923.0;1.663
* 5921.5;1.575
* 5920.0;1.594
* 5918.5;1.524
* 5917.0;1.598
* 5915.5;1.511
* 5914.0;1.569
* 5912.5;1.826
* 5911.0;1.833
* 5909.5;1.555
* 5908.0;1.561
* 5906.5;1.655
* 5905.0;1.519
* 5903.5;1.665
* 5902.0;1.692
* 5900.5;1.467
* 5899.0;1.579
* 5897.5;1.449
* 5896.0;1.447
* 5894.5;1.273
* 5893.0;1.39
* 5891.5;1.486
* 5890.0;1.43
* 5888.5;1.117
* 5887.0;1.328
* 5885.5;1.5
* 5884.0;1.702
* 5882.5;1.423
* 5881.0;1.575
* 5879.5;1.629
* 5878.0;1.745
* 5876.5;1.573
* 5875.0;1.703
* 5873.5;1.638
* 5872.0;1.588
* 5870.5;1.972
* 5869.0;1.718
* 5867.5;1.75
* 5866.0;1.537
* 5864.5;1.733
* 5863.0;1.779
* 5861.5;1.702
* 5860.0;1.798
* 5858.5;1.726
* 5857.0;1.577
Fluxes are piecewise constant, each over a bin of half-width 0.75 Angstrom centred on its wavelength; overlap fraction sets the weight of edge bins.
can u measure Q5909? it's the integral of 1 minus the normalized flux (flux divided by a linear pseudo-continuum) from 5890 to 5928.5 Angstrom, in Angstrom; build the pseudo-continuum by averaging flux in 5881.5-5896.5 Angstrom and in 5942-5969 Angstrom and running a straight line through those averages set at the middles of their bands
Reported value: -2.3 Angstrom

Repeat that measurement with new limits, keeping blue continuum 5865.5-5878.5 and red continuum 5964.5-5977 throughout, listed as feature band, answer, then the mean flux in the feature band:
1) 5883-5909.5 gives 2.96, 1.49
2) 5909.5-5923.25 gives 0.26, 1.63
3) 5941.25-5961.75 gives -0.09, 1.64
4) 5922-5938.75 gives 0.43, 1.61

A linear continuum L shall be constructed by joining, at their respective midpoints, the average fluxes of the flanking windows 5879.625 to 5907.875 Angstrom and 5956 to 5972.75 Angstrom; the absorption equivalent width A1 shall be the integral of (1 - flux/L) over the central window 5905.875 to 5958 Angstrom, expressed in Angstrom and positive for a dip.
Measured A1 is -1.8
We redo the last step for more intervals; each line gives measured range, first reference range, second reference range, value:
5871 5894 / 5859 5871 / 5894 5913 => 2.02 Angstrom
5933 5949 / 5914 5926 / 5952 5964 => -0.13 Angstrom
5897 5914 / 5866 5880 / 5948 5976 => 0.49 Angstrom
